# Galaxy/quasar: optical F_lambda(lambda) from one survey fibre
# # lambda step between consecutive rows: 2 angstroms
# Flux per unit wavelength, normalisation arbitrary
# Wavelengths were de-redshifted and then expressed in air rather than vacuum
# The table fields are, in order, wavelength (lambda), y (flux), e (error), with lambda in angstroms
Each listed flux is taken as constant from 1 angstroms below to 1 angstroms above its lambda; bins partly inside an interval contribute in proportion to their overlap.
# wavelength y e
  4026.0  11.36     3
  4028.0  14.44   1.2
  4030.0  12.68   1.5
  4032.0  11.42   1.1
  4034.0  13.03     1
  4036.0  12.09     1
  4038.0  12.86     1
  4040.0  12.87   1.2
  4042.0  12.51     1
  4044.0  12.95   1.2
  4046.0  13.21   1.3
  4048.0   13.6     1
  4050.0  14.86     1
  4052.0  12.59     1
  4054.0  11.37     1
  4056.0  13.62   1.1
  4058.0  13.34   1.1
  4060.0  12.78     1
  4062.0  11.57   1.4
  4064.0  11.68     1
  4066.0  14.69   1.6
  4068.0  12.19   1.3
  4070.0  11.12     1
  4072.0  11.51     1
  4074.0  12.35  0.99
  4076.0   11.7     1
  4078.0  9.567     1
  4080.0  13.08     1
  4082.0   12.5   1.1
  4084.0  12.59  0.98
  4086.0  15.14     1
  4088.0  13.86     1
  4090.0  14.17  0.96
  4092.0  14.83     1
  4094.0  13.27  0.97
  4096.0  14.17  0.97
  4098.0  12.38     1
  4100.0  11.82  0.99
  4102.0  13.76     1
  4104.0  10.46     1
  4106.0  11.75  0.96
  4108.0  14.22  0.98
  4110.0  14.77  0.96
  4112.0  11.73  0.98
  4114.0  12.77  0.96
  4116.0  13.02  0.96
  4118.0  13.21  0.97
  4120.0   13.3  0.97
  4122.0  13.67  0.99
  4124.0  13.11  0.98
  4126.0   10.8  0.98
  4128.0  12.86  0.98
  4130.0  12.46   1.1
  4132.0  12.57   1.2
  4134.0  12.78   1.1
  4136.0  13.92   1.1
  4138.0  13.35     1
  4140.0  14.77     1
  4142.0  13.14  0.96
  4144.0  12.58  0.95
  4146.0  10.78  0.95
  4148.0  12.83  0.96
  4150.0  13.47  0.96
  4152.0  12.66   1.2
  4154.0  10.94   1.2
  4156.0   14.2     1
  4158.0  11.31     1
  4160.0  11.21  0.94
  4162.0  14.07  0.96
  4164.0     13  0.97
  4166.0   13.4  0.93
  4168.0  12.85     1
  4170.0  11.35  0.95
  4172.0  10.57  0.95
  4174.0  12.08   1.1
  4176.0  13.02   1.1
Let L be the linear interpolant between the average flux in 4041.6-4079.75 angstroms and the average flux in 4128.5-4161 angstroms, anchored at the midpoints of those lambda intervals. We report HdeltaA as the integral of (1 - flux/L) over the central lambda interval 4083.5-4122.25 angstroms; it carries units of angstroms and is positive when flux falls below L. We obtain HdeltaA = -2.0 angstroms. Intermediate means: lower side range 12.5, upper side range 12.7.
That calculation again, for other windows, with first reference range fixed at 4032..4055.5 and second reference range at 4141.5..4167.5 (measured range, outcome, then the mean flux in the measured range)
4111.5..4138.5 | -0.4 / 12.8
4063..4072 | 0.3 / 12.3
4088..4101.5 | -0.8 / 13.5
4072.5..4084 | 0.8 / 11.9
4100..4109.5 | 0.1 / 12.6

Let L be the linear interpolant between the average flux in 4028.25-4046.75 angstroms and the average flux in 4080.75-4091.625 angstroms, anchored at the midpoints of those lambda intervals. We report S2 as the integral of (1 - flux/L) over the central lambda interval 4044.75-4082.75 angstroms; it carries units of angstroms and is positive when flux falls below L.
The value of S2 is 2.1 angstroms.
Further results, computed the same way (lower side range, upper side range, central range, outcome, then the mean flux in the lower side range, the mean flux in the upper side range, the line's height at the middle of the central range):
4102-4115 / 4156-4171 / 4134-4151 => -0.6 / 12.7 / 12.6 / 12.6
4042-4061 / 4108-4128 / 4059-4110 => 1.3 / 13.1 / 13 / 13.1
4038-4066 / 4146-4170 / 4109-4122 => -0.5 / 12.9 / 12.6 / 12.7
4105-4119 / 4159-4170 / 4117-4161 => 0.6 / 13.1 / 12.8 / 12.9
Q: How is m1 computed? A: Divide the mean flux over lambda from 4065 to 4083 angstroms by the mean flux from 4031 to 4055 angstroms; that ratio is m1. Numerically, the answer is 0.9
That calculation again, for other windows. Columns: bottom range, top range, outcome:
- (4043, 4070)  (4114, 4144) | 1.01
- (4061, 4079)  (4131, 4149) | 1.10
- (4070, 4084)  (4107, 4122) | 1.13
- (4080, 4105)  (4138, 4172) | 0.95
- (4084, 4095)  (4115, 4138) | 0.91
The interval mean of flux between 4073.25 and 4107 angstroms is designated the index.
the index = 12.8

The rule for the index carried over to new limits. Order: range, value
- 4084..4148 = 13.1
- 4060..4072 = 12.2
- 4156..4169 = 12.8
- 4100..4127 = 12.8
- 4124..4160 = 12.6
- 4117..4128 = 12.8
